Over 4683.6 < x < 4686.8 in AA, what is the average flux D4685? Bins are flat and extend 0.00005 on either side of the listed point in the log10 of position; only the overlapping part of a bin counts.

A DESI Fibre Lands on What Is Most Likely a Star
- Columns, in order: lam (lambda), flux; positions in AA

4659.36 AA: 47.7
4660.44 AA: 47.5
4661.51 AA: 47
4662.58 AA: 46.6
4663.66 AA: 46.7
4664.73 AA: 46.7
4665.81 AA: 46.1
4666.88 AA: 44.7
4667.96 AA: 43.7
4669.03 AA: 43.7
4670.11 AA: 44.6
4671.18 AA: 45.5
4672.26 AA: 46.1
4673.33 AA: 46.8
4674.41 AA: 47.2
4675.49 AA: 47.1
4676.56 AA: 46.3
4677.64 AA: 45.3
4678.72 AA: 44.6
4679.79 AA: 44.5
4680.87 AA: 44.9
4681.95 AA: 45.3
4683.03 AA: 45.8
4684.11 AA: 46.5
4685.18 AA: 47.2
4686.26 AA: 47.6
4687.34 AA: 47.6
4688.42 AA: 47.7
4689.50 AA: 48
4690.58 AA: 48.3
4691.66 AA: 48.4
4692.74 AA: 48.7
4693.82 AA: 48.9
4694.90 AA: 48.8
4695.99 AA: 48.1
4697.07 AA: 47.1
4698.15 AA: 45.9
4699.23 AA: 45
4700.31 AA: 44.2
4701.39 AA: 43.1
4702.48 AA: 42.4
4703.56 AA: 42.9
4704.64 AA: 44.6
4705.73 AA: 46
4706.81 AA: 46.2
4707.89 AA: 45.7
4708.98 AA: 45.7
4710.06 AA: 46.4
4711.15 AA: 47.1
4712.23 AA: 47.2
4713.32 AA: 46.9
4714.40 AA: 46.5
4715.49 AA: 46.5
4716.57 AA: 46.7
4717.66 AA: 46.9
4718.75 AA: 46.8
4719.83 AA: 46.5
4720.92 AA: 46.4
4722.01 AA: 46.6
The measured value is 47.2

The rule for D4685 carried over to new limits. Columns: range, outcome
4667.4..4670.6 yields 43.9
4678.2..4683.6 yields 45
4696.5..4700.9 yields 45.6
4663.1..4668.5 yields 45.5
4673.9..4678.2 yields 46.4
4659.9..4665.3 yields 46.9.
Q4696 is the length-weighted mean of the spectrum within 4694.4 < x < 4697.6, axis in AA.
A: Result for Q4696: 47.9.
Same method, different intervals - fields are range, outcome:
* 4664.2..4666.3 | 46.3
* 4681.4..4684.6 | 45.8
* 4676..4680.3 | 45.3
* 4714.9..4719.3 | 46.7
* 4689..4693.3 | 48.4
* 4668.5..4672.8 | 45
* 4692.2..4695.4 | 48.8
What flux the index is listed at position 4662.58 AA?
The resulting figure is 46.6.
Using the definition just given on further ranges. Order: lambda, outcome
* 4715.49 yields 46.5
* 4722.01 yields 46.6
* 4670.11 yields 44.6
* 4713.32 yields 46.9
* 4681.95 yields 45.3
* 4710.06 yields 46.4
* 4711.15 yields 47.1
